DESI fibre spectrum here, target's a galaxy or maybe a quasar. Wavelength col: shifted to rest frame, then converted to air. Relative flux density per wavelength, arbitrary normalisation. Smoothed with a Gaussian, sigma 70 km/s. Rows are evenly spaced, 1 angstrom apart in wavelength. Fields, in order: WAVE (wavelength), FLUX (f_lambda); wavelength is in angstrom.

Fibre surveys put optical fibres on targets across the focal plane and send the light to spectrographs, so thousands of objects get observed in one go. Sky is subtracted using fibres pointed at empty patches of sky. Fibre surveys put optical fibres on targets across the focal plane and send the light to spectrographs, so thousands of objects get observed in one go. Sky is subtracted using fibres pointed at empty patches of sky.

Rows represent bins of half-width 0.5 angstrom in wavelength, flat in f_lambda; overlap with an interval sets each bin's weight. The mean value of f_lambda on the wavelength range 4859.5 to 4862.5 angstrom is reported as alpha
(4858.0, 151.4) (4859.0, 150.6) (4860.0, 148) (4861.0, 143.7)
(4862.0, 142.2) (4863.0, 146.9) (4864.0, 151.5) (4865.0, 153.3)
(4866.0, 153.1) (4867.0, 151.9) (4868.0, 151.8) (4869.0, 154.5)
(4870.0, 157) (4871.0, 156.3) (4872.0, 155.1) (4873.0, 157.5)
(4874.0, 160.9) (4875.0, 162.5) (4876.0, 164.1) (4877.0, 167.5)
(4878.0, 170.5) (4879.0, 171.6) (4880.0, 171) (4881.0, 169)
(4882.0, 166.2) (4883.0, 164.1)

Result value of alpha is 145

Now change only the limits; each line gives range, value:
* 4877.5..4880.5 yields 171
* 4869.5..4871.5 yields 157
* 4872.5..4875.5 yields 160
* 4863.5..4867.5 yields 152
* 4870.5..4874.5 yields 157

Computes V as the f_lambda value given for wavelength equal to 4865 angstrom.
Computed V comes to 153.3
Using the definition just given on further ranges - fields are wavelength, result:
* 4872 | 155.1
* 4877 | 167.5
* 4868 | 151.8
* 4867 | 151.9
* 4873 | 157.5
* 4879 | 171.6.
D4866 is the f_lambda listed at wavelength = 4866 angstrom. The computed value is 153.1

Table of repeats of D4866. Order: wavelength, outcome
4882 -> 166.2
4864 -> 151.5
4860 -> 148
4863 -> 146.9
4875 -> 162.5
